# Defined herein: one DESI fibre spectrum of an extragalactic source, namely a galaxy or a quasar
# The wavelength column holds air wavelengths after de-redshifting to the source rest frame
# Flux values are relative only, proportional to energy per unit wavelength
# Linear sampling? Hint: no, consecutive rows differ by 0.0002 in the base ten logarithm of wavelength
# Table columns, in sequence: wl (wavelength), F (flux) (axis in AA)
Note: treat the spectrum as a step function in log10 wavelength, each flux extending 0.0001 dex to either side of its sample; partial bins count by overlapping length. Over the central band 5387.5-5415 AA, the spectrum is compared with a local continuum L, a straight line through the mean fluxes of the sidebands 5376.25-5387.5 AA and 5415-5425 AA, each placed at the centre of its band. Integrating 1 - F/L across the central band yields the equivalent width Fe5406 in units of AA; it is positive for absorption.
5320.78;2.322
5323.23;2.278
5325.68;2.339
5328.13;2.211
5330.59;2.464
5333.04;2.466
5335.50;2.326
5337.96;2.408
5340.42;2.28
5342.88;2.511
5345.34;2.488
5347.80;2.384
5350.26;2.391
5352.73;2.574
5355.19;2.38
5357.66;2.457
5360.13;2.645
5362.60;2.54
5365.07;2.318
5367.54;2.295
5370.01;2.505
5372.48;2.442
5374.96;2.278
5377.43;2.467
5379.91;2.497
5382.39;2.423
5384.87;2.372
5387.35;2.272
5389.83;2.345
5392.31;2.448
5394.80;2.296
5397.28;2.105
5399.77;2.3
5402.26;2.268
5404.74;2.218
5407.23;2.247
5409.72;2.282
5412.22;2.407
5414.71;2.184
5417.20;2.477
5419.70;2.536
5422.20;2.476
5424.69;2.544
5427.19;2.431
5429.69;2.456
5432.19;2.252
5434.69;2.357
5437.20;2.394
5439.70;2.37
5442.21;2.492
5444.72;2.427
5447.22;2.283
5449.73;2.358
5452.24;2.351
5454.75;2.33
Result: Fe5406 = 1.8 AA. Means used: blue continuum 2.42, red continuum 2.47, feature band 2.28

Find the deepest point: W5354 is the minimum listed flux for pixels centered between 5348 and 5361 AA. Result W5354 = 2.38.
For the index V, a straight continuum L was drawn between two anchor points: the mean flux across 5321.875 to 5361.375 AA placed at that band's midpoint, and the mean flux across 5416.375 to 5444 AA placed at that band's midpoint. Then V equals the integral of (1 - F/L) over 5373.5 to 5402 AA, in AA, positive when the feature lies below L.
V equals 0.9 AA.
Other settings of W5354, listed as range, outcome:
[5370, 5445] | 2.105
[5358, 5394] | 2.272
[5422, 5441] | 2.252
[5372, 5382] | 2.278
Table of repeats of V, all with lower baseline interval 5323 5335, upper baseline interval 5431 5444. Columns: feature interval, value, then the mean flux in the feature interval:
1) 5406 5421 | 0.1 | 2.35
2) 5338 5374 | -1.2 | 2.44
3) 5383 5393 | 0.0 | 2.36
